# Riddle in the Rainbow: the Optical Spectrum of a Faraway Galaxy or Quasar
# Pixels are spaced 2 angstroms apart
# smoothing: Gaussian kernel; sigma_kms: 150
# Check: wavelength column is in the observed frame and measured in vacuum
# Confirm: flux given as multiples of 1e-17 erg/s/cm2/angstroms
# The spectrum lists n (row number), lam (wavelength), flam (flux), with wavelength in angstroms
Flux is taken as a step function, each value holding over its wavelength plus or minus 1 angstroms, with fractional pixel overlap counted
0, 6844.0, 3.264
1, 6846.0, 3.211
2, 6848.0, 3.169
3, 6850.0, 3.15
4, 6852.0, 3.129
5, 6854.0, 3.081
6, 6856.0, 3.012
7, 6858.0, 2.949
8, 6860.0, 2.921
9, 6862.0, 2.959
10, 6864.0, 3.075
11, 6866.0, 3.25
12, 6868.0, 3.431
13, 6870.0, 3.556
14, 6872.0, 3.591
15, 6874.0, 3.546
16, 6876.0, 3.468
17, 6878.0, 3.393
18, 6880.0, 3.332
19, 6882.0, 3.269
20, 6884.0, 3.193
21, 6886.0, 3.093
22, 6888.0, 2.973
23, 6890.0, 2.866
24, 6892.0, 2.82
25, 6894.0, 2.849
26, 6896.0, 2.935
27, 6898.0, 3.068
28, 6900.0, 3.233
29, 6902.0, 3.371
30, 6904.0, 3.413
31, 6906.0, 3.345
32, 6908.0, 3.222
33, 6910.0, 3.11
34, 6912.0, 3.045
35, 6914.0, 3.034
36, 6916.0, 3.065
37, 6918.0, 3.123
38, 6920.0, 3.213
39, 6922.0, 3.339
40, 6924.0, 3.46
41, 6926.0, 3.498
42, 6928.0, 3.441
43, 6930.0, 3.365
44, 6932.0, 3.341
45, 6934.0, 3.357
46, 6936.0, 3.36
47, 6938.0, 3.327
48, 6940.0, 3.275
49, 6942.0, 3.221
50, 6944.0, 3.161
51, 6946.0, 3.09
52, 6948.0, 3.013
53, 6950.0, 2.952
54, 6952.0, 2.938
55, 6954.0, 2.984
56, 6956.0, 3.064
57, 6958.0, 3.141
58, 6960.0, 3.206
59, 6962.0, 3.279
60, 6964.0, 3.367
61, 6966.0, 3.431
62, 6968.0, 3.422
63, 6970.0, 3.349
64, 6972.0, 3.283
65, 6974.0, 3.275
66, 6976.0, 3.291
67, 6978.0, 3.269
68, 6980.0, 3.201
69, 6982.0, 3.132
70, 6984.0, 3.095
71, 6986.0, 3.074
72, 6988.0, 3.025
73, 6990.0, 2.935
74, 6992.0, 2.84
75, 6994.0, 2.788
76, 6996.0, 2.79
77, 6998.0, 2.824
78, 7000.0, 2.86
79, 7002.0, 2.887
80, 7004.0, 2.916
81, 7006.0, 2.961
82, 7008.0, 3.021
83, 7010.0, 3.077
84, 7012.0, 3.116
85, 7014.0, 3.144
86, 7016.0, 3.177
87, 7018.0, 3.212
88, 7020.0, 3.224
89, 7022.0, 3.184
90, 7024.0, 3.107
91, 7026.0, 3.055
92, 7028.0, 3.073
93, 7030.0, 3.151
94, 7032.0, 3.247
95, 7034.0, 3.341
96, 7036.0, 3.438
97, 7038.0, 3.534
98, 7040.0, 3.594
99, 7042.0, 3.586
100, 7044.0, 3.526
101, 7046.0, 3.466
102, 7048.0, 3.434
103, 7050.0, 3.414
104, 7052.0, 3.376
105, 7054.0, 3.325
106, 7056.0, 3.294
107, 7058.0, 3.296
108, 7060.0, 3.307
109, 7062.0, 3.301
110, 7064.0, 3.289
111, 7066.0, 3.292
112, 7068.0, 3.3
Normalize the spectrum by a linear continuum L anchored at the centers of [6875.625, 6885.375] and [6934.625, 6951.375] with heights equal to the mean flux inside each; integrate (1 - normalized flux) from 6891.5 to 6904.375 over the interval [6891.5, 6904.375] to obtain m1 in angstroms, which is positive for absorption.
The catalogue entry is 0.71 angstroms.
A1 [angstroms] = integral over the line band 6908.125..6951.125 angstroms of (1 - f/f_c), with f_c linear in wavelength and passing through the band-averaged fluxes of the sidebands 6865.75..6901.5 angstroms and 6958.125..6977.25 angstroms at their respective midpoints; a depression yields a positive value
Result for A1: 0.6 angstroms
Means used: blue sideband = 3.22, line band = 3.23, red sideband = 3.31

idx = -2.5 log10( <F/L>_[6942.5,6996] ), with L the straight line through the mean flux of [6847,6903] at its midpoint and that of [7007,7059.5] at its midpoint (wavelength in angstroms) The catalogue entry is 0.04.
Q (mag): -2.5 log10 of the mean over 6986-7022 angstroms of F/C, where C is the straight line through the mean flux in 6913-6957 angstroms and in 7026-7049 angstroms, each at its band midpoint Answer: 0.11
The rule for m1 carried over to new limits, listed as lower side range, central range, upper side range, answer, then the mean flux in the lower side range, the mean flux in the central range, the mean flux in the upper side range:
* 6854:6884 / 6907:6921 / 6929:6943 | 0.78 angstroms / 3.26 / 3.12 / 3.32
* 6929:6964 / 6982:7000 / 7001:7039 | 1.34 angstroms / 3.19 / 2.93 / 3.15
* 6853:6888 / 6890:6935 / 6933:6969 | 0.17 angstroms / 3.23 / 3.2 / 3.2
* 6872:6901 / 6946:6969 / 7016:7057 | 0.56 angstroms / 3.16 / 3.16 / 3.33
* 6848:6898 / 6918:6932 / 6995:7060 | -0.83 angstroms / 3.16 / 3.36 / 3.21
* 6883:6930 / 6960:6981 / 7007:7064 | -0.56 angstroms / 3.17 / 3.31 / 3.29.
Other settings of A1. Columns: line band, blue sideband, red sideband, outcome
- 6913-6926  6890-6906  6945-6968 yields -0.47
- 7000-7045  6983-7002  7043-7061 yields -0.68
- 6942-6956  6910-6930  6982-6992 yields 0.49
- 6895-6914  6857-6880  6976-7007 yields 0.08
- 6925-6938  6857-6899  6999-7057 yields -0.80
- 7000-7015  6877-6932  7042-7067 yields 1.39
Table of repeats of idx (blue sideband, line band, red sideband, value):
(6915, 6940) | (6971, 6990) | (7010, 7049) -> 0.045 mag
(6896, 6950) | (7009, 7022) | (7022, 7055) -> 0.056 mag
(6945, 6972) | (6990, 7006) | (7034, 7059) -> 0.154 mag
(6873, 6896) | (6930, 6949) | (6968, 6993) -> -0.030 mag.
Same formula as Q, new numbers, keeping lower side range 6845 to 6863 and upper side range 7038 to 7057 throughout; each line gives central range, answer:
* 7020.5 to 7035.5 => 0.08 mag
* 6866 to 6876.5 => -0.13 mag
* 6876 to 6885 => -0.07 mag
